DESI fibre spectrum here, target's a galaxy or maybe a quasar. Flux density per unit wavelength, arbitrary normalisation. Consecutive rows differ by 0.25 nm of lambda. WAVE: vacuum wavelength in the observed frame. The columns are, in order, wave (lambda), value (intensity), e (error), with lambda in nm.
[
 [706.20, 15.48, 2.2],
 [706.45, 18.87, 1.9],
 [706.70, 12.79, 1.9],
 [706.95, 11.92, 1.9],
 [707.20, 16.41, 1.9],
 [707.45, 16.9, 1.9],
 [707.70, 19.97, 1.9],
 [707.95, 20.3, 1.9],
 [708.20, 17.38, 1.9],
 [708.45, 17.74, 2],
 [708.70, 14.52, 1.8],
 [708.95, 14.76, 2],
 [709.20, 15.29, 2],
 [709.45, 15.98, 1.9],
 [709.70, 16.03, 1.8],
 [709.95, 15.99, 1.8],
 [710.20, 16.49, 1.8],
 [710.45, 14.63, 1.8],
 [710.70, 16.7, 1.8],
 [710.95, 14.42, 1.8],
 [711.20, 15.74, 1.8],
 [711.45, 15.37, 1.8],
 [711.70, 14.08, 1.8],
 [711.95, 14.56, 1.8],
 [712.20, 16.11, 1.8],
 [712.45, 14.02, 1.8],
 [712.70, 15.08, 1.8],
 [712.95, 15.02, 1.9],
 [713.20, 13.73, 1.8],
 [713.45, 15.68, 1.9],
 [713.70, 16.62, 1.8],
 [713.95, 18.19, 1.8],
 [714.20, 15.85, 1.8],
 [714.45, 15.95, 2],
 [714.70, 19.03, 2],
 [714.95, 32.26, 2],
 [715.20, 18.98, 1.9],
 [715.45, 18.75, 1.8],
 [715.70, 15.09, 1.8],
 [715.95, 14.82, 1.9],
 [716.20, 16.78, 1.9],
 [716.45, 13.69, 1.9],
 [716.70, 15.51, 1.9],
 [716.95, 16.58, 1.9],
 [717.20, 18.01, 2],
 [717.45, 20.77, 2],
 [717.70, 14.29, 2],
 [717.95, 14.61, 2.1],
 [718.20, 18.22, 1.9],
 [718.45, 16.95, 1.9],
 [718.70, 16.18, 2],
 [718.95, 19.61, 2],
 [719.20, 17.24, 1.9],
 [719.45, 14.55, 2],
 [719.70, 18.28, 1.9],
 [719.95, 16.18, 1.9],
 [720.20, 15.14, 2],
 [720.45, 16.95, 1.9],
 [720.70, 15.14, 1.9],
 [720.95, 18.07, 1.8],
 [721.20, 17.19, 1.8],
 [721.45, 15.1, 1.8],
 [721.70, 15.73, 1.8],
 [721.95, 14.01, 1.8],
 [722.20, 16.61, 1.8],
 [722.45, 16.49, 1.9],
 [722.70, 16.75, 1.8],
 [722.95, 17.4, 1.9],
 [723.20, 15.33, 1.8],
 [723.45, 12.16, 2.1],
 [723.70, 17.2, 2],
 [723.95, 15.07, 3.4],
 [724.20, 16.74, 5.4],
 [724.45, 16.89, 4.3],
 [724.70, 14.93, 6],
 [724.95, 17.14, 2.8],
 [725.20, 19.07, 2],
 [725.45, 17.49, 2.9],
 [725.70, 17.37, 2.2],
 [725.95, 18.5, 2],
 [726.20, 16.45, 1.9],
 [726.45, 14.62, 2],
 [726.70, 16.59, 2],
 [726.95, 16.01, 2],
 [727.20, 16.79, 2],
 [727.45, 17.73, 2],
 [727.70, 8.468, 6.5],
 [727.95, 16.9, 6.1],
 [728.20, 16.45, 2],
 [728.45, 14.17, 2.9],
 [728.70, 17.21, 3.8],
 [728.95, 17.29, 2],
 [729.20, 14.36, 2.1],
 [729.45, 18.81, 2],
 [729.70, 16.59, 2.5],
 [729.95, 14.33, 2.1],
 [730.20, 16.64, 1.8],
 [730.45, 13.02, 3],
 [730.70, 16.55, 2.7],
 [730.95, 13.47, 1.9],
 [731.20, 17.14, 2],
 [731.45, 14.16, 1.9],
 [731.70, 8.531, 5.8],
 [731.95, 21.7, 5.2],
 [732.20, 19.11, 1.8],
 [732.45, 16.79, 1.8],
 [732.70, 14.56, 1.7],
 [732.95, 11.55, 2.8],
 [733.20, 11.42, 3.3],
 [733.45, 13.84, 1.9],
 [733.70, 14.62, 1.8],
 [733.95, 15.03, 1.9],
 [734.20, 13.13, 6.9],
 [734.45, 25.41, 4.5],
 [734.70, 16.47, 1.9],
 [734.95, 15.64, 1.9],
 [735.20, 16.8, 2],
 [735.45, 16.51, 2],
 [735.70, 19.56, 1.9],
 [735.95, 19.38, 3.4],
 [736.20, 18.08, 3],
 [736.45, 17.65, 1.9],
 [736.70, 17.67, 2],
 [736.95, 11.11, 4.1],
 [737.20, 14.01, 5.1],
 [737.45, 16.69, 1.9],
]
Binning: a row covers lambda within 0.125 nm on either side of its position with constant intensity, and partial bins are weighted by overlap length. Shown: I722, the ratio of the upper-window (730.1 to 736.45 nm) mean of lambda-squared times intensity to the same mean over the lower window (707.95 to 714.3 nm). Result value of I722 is 1.1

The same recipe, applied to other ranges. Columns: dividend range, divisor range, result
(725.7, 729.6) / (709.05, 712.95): 1.10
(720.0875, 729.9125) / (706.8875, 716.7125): 1.02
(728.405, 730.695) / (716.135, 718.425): 1.00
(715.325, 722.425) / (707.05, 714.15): 1.05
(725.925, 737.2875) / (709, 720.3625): 1.01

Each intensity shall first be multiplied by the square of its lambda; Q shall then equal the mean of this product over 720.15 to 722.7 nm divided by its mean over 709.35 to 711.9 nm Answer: 1.1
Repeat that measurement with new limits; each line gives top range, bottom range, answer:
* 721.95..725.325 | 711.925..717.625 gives 0.98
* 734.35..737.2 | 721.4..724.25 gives 1.15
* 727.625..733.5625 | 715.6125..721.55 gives 0.95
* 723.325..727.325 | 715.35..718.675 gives 1.02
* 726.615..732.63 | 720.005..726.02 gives 0.98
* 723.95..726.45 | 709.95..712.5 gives 1.15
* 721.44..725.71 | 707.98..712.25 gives 1.07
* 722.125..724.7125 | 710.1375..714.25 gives 1.07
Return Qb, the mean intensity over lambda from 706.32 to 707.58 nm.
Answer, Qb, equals 15.4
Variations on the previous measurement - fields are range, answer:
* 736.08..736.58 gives 17.9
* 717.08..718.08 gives 16.9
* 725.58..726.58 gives 16.7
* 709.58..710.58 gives 15.8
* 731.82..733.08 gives 16.7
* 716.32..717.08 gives 15.3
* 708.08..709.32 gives 15.9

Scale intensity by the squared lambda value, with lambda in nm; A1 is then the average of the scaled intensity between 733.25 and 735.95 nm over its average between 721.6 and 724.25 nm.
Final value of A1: 1.1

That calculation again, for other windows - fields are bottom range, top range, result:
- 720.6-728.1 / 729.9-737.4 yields 1.01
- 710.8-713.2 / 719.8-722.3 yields 1.10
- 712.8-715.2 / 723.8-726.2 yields 0.97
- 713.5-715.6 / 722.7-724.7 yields 0.84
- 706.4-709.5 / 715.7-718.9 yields 1.03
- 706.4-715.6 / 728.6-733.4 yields 0.98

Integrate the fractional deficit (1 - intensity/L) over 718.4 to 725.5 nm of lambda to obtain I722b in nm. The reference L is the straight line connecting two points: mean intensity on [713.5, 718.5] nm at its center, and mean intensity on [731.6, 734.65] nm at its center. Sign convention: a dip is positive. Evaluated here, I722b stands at 0.19 nm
